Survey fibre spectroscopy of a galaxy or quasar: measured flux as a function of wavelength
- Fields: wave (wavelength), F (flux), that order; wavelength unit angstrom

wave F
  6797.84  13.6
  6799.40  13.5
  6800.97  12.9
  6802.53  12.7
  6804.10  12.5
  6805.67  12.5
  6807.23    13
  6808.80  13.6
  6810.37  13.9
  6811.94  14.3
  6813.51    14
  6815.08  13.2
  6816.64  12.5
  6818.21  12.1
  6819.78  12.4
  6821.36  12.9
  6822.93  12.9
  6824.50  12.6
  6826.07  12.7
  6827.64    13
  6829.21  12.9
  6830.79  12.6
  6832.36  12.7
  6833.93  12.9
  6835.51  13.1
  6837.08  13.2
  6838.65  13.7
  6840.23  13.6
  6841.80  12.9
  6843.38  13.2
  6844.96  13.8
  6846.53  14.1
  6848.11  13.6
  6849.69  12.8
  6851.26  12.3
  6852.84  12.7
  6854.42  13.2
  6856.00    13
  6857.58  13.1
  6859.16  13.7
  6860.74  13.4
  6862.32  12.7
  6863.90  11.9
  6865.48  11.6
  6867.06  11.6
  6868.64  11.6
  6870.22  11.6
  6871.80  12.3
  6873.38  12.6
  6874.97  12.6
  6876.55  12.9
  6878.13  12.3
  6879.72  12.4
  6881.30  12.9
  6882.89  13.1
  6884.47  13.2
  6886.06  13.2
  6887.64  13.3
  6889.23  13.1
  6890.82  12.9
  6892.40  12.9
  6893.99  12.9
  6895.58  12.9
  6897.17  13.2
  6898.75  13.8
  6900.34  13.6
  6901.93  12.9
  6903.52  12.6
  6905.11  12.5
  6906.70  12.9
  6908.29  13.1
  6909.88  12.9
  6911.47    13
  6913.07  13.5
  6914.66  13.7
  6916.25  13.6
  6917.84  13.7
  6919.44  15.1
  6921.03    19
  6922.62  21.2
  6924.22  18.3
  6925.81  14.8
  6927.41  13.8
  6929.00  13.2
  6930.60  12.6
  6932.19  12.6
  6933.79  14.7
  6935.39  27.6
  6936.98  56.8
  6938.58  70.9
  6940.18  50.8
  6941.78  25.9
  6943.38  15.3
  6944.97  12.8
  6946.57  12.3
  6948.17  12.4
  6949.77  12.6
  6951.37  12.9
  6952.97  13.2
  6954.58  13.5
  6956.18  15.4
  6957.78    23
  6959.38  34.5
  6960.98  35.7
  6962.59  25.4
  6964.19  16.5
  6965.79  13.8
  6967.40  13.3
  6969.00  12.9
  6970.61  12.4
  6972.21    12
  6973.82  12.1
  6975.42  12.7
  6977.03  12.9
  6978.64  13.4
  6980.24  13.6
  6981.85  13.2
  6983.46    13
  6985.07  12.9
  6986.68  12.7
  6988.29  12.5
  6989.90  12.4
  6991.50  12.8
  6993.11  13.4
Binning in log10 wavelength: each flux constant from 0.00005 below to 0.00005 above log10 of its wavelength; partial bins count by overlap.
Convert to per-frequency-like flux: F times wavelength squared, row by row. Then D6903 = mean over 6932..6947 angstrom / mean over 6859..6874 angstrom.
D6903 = 2.59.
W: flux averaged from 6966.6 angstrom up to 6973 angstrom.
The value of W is 12.7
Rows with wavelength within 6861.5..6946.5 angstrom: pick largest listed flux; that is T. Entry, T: 70.9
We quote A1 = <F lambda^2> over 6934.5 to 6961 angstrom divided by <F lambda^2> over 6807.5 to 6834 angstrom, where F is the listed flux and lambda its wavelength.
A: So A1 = 2.06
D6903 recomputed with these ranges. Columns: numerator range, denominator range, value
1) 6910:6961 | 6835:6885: 1.64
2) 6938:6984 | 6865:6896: 1.54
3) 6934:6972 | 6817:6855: 1.84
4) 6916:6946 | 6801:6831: 1.87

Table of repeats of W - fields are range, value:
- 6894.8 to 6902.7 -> 13.3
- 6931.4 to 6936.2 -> 18.5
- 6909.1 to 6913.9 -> 13.1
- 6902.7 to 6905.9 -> 12.5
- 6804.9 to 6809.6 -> 13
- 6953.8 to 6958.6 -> 17.4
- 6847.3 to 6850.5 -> 13.2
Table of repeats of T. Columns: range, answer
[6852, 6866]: 13.7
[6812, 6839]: 14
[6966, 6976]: 13.3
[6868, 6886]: 13.2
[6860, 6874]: 13.4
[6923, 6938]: 56.8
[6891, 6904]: 13.8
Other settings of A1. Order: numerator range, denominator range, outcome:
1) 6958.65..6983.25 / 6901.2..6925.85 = 1.17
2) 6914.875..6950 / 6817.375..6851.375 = 1.73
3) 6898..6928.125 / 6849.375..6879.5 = 1.17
